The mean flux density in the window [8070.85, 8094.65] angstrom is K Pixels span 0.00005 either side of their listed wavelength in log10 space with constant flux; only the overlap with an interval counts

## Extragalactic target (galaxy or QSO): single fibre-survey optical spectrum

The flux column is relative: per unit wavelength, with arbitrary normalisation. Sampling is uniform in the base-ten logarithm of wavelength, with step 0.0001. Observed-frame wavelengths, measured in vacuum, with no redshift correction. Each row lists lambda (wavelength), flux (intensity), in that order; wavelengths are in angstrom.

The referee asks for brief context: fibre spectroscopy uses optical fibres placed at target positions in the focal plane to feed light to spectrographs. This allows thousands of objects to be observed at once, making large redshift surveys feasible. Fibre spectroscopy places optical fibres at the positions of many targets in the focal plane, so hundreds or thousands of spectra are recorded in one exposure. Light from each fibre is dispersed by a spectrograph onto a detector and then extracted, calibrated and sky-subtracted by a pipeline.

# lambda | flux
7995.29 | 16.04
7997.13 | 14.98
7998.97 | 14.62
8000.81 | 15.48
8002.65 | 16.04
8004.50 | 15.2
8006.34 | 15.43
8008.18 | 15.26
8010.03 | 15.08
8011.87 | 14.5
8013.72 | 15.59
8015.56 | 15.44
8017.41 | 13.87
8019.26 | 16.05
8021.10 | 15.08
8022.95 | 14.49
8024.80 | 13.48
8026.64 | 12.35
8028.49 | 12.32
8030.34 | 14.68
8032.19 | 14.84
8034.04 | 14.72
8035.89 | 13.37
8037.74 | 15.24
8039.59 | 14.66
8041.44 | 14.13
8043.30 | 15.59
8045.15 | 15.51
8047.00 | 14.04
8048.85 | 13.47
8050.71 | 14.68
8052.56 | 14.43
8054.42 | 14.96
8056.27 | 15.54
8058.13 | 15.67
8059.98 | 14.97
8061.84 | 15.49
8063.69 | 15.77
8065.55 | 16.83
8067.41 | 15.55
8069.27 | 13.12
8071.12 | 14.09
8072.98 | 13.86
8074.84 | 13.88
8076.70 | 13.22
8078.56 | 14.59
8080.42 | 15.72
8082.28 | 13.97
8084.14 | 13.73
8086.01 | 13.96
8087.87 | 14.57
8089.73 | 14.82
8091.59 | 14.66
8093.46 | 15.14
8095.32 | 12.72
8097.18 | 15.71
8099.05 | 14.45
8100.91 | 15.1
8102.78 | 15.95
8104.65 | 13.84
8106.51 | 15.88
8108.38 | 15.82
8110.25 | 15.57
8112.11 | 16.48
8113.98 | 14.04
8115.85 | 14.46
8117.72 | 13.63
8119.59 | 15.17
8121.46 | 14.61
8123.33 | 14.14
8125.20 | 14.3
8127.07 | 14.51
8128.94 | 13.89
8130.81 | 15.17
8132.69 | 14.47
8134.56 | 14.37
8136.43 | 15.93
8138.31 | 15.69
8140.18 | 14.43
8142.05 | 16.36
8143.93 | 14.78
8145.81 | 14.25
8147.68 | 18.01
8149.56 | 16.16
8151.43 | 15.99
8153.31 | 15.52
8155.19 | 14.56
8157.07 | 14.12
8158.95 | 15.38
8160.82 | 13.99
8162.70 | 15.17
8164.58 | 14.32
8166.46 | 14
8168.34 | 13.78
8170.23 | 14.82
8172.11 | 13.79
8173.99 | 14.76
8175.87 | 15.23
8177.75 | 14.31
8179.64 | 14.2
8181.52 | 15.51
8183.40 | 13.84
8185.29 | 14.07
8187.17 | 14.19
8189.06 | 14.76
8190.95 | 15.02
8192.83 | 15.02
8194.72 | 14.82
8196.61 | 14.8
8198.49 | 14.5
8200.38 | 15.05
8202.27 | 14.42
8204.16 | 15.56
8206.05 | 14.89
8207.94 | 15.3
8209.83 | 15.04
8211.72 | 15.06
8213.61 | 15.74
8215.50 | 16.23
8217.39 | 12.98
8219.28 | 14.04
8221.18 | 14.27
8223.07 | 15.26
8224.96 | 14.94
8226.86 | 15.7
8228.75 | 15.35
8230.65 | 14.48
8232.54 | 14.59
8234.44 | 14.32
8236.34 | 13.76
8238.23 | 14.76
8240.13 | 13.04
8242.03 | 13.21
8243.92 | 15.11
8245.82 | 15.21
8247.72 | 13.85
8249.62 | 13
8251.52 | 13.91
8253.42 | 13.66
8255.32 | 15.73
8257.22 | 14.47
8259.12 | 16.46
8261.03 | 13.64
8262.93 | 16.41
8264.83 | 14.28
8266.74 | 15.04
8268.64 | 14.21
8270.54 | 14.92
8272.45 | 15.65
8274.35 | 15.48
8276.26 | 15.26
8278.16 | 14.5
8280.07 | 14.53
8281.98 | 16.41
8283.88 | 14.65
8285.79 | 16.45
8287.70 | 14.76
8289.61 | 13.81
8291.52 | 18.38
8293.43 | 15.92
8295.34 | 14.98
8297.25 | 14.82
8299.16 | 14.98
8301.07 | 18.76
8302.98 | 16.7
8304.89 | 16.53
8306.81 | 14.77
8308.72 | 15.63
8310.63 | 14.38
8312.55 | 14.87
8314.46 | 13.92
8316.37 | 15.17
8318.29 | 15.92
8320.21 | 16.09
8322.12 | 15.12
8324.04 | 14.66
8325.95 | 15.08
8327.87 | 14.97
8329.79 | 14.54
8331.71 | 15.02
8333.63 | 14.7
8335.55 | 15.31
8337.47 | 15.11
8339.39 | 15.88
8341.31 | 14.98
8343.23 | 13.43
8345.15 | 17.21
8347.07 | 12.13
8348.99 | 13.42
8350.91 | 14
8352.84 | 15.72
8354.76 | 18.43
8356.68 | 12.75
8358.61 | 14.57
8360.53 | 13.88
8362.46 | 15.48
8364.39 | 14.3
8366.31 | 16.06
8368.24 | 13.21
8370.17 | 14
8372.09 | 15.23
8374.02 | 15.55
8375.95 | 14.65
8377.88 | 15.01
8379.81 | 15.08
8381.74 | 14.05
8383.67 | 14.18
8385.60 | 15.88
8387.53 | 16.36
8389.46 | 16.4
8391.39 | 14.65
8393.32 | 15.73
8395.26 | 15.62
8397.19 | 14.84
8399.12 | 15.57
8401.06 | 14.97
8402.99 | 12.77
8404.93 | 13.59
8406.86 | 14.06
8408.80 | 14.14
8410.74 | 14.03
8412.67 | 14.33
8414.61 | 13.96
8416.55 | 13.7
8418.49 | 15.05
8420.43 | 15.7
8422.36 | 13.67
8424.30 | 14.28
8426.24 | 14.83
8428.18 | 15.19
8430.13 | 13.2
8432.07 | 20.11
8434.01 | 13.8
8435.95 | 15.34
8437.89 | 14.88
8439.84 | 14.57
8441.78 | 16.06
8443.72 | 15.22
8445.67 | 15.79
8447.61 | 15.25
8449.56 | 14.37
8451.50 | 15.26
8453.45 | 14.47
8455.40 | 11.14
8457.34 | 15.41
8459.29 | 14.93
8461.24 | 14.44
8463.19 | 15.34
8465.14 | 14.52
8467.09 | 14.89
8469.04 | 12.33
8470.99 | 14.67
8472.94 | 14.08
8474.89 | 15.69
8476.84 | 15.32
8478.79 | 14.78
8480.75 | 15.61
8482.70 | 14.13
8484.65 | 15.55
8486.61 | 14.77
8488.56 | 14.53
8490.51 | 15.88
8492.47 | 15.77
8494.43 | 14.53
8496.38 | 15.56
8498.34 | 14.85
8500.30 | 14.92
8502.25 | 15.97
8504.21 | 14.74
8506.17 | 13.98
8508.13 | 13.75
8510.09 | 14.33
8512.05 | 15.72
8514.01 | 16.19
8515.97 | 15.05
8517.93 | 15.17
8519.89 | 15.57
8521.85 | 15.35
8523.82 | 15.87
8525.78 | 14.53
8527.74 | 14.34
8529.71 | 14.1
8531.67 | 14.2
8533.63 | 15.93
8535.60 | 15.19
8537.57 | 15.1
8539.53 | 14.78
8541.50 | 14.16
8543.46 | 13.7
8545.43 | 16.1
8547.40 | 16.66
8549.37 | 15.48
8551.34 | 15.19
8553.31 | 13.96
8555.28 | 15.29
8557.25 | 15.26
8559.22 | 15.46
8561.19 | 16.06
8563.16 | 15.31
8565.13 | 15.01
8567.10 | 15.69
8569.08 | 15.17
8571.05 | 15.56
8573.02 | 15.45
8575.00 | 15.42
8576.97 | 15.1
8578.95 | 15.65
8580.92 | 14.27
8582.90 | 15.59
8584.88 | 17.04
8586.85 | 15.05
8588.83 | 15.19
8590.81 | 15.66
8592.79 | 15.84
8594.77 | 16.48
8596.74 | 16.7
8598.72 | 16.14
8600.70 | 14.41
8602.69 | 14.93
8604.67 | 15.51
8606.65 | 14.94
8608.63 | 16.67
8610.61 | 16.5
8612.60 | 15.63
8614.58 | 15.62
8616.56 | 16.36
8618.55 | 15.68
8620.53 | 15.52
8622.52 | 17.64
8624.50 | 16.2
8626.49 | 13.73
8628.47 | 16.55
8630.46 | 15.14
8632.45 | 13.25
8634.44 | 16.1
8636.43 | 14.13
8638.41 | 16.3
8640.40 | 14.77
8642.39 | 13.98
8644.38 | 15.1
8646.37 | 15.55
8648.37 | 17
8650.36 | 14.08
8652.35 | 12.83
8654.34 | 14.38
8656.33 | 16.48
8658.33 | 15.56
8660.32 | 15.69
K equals 14.3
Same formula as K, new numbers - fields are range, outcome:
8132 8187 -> 14.9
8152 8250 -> 14.6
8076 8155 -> 14.9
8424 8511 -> 14.9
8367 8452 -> 14.9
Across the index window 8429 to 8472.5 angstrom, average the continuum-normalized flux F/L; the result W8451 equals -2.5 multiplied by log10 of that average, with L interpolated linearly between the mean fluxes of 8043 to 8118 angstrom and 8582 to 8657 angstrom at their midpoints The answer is 0.03 mag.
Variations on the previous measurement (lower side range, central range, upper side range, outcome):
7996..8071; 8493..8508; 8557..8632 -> 0.043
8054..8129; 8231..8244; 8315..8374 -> 0.057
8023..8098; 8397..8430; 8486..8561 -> 0.043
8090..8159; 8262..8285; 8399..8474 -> -0.023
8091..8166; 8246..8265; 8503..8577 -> 0.032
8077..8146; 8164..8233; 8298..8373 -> 0.011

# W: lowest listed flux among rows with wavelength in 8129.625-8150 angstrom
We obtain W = 14.25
